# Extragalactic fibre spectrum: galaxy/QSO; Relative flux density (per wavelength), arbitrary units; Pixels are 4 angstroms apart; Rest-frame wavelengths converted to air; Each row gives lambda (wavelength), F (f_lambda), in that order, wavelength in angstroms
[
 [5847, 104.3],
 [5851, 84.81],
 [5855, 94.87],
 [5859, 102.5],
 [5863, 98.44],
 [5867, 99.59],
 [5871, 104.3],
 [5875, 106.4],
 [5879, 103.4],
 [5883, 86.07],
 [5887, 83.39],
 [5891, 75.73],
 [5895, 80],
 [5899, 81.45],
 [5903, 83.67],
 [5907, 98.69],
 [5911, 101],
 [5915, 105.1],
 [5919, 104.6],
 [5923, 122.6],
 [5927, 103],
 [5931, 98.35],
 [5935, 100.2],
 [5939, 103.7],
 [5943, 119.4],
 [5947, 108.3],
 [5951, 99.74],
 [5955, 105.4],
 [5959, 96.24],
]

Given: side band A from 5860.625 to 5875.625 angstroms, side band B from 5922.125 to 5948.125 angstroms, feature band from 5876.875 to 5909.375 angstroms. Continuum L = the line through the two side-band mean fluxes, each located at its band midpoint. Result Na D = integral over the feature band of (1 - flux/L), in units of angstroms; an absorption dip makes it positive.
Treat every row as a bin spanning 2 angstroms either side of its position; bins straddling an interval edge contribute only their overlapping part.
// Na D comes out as 5.3 angstroms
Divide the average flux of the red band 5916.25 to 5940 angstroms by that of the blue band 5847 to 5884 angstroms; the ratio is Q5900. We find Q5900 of 1.07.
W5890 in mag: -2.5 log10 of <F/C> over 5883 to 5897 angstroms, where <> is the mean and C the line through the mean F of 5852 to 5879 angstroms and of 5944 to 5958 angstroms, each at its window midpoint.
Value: 0.25 mag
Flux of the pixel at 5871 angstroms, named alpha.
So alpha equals 104.3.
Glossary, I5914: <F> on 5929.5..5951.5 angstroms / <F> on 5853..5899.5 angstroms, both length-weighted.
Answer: 1.13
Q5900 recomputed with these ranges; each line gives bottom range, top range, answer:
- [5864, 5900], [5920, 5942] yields 1.16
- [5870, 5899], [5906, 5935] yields 1.16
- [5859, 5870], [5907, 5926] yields 1.07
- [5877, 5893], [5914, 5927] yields 1.26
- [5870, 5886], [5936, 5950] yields 1.10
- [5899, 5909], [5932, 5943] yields 1.17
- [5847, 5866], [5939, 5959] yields 1.11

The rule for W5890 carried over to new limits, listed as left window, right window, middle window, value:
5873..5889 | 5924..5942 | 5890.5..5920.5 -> 0.08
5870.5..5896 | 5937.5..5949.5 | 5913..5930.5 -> -0.05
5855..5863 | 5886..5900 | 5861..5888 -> -0.08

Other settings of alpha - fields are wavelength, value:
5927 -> 103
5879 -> 103.4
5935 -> 100.2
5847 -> 104.3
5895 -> 80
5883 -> 86.07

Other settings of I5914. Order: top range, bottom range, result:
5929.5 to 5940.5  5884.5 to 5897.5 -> 1.26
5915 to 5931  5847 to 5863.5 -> 1.13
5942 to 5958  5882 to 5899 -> 1.32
